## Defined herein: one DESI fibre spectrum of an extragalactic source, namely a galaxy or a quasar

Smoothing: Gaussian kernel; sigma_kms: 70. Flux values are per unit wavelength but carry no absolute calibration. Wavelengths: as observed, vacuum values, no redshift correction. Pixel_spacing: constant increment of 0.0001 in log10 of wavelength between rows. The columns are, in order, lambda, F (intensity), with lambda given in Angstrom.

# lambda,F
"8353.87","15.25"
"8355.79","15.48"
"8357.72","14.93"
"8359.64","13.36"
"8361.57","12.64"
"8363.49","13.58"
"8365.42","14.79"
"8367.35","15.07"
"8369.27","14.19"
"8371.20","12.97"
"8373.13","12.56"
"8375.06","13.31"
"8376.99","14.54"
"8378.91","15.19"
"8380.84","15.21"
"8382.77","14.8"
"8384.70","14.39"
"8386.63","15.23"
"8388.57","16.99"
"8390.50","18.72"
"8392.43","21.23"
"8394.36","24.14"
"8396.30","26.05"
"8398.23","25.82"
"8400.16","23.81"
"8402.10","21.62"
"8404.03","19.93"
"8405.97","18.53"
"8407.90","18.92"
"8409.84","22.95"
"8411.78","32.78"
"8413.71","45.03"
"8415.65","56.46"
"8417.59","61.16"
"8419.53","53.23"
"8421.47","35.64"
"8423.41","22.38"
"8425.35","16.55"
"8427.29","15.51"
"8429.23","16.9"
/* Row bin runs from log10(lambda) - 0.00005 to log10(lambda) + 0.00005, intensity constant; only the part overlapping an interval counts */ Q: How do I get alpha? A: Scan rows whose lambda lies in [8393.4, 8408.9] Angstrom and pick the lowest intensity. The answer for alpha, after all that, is 18.53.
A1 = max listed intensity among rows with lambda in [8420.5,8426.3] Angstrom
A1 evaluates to 35.64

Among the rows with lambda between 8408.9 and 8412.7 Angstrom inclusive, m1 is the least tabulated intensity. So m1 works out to 22.95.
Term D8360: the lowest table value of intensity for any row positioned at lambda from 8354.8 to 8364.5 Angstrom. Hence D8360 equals 12.64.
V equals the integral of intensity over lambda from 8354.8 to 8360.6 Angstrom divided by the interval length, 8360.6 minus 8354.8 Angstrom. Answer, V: 14.6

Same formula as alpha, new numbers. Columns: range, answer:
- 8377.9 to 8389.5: 14.39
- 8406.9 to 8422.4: 18.92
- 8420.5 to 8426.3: 16.55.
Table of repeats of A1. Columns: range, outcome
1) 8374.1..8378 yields 14.54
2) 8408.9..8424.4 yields 61.16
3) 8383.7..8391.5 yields 18.72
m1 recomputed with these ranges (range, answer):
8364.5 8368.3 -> 14.79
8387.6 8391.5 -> 16.99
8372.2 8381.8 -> 12.56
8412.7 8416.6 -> 45.03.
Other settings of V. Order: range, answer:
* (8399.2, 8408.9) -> 20.6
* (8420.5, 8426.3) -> 24.9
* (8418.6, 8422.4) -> 44.4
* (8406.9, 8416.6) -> 35.1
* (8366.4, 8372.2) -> 14.1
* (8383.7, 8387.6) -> 14.8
